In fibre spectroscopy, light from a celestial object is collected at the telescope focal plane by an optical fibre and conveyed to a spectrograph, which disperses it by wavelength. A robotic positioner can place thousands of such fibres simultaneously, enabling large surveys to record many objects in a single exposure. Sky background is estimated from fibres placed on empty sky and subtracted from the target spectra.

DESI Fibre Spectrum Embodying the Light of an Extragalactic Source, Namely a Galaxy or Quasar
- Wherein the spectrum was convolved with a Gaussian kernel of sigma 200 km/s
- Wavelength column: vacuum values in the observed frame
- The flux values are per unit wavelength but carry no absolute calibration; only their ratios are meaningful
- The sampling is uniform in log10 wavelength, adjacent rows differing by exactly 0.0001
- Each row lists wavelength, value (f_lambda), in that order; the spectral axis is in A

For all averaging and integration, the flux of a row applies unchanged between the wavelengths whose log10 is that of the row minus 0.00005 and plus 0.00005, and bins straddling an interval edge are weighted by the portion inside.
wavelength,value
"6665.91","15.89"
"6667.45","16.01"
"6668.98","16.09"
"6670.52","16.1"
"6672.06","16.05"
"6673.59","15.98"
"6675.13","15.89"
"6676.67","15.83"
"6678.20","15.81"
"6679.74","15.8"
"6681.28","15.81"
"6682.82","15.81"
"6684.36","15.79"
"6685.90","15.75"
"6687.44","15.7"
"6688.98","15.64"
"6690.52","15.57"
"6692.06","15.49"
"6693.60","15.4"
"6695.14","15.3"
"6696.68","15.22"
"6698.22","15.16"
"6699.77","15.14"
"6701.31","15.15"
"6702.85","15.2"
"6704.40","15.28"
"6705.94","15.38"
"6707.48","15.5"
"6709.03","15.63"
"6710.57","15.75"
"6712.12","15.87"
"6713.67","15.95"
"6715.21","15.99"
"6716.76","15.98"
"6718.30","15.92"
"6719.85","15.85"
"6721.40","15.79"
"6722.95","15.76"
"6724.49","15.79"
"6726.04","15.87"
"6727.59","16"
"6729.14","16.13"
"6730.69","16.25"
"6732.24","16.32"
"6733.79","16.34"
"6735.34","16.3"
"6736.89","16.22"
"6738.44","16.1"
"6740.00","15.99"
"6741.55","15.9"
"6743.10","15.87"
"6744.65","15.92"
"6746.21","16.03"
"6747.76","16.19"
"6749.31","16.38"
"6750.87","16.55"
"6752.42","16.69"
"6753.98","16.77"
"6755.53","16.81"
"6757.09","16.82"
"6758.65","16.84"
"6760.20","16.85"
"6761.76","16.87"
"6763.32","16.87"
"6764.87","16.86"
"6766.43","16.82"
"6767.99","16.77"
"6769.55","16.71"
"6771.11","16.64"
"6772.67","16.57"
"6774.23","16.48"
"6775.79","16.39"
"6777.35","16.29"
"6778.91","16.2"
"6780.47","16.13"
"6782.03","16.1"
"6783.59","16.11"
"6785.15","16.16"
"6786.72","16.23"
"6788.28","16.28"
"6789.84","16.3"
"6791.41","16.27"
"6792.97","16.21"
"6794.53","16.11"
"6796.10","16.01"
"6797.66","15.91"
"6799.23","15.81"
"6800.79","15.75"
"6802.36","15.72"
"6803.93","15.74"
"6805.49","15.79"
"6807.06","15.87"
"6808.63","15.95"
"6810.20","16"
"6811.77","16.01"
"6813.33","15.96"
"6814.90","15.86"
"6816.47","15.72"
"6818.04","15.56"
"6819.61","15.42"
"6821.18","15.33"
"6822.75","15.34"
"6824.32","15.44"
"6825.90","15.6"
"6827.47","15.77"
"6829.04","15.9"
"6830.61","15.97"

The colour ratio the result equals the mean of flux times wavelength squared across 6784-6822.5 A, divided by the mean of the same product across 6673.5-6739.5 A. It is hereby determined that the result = 1.04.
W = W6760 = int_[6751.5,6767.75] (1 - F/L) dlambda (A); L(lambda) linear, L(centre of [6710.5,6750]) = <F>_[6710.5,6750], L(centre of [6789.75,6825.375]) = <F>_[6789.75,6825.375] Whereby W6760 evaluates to -0.89 A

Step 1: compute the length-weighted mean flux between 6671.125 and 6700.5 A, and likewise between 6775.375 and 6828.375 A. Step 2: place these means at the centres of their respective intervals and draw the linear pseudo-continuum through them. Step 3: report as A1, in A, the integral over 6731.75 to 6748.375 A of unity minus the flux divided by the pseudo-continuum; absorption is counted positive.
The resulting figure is -0.35 A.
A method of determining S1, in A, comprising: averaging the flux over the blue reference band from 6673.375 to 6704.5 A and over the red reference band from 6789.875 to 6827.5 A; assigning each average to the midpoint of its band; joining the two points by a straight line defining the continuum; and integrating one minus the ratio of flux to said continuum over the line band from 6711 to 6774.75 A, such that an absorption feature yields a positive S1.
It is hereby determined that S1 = -2.6 A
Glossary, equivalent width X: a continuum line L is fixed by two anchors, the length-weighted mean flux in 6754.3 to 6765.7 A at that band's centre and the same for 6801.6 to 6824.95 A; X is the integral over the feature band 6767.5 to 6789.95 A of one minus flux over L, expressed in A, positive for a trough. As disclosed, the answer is 0.1 A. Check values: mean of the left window 16.8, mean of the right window 15.7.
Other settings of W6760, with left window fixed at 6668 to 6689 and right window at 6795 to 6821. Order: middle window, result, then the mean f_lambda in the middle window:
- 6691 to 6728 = 0.6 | 15.6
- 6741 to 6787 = -1.9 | 16.5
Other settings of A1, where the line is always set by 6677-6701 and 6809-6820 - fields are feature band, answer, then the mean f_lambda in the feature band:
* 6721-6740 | -0.5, 16.1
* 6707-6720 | -0.2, 15.8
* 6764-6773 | -0.6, 16.7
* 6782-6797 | -0.4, 16.2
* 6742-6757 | -0.7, 16.4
